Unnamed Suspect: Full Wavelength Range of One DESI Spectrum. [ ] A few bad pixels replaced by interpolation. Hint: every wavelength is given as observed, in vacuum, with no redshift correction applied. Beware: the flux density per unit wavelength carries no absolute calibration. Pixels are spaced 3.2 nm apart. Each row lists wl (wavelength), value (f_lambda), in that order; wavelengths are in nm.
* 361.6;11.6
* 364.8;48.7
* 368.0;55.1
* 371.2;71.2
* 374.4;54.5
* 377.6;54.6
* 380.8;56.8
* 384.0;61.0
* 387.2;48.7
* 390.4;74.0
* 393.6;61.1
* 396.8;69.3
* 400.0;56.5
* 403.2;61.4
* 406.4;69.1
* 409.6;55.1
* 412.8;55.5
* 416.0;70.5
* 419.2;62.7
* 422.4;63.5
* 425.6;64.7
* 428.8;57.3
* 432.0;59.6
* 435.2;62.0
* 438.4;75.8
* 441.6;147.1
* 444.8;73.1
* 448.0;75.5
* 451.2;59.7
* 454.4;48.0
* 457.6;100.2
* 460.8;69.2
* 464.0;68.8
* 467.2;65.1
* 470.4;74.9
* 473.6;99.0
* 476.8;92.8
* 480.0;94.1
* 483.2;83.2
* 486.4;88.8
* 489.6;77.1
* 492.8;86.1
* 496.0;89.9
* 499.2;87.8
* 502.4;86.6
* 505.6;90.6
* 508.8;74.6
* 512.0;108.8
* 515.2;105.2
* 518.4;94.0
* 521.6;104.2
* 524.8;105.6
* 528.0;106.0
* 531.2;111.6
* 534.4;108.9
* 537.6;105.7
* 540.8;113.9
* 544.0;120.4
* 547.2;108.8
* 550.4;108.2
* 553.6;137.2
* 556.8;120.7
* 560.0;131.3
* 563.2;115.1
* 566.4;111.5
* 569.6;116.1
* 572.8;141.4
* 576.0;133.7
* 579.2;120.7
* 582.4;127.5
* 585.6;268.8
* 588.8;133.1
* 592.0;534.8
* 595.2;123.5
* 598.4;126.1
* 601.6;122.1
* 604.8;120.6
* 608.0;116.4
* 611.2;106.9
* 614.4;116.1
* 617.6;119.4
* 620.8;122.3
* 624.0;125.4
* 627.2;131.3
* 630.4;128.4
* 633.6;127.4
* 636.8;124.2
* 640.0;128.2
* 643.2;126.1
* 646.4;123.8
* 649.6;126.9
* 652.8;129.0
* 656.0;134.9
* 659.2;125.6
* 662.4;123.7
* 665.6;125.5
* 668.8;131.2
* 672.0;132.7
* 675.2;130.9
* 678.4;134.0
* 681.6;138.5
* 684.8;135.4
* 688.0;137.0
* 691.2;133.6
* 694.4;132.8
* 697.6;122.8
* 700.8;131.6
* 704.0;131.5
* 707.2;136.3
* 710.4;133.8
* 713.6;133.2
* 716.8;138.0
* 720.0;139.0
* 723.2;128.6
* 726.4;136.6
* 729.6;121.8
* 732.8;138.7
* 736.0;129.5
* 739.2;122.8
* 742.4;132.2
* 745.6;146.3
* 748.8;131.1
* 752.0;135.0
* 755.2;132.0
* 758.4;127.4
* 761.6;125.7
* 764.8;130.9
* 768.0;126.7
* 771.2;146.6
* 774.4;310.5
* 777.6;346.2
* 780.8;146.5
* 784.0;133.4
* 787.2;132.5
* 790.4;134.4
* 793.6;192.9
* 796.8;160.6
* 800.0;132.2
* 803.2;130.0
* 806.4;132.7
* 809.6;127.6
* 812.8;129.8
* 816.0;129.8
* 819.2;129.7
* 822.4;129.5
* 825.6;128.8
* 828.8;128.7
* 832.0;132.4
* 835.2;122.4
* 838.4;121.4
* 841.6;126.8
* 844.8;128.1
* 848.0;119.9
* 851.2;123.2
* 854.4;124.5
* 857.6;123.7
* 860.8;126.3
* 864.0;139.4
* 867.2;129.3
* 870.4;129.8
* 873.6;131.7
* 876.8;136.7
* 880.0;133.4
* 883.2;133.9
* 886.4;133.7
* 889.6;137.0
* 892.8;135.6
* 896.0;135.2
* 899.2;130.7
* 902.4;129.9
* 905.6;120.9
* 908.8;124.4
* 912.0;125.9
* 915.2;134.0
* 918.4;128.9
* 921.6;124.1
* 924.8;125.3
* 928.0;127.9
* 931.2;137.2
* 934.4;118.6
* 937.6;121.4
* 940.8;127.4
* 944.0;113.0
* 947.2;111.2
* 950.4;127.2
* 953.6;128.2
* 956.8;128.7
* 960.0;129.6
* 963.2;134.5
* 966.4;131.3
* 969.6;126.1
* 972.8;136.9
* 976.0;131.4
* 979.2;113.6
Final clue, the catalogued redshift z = 0.18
